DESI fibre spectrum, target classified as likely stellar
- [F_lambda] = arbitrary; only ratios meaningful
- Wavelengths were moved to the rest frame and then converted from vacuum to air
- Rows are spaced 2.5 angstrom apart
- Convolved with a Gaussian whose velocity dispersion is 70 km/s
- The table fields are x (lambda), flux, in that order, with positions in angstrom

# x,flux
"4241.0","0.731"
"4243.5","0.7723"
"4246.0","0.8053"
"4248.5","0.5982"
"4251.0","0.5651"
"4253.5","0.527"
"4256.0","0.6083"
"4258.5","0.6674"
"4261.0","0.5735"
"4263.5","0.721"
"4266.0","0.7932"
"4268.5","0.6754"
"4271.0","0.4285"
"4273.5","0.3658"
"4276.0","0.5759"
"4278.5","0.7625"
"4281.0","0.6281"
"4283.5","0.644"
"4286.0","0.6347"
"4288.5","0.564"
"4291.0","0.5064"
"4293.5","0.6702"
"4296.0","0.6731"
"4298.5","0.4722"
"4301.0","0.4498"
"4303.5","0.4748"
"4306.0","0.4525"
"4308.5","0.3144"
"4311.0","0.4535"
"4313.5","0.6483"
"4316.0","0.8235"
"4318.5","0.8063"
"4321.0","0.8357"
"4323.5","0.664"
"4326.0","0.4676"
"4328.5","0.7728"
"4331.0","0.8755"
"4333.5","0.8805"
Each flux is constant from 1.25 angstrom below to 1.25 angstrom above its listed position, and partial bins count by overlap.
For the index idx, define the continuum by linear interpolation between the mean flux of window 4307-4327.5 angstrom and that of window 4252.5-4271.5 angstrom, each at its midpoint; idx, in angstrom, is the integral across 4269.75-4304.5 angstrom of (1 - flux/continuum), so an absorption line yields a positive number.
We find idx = 3.8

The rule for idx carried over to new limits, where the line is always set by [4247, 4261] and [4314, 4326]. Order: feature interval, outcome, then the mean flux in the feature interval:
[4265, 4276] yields 1.2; 0.562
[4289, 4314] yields 6.8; 0.509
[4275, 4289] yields 0.4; 0.64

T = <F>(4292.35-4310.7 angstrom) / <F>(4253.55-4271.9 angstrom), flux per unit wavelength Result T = 0.78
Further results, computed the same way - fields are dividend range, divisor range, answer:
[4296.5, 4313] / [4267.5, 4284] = 0.79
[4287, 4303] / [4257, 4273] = 0.88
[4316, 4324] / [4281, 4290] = 1.28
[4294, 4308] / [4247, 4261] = 0.85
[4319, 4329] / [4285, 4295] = 1.16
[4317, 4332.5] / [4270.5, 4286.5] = 1.27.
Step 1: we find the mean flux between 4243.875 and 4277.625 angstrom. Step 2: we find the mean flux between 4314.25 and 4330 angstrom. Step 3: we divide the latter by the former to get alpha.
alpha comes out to 1.19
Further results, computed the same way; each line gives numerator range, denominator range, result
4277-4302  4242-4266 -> 0.92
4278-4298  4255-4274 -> 1.02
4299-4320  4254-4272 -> 0.87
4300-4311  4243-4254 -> 0.65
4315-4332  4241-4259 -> 1.14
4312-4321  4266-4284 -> 1.28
